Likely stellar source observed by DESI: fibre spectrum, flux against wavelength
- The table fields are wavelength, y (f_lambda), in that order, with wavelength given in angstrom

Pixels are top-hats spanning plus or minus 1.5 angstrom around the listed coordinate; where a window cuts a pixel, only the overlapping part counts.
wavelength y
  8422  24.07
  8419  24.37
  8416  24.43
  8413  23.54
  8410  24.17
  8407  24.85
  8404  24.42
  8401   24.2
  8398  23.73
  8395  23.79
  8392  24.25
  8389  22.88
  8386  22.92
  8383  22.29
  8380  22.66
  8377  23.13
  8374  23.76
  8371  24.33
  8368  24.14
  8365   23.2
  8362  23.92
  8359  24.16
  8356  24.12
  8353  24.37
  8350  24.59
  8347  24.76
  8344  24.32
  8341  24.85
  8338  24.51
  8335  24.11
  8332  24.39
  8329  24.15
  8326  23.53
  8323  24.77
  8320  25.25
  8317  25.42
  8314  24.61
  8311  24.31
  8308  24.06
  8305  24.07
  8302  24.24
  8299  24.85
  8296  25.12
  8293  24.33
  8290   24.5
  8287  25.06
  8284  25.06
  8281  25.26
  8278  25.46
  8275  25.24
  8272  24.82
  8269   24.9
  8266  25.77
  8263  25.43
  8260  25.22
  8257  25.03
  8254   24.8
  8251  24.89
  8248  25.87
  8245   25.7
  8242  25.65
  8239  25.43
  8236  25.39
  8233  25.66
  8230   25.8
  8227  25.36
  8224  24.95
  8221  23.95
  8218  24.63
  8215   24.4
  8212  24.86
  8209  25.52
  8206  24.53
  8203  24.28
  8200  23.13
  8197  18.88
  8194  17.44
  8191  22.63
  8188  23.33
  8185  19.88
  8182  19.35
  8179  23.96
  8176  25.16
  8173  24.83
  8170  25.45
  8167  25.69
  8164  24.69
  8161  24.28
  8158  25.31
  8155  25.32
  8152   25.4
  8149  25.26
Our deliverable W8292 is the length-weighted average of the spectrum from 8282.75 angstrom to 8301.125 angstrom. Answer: 24.8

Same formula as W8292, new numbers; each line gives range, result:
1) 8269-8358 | 24.6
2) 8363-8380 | 23.6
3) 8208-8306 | 25.1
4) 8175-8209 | 22.2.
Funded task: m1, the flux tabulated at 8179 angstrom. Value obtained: 23.96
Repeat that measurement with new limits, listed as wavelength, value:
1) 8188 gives 23.33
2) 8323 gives 24.77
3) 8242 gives 25.65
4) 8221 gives 23.95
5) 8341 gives 24.85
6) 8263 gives 25.43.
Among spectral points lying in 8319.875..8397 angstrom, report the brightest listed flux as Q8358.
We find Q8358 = 25.25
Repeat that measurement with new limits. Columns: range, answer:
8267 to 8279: 25.46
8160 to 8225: 25.69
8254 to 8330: 25.77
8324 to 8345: 24.85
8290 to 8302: 25.12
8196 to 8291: 25.87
